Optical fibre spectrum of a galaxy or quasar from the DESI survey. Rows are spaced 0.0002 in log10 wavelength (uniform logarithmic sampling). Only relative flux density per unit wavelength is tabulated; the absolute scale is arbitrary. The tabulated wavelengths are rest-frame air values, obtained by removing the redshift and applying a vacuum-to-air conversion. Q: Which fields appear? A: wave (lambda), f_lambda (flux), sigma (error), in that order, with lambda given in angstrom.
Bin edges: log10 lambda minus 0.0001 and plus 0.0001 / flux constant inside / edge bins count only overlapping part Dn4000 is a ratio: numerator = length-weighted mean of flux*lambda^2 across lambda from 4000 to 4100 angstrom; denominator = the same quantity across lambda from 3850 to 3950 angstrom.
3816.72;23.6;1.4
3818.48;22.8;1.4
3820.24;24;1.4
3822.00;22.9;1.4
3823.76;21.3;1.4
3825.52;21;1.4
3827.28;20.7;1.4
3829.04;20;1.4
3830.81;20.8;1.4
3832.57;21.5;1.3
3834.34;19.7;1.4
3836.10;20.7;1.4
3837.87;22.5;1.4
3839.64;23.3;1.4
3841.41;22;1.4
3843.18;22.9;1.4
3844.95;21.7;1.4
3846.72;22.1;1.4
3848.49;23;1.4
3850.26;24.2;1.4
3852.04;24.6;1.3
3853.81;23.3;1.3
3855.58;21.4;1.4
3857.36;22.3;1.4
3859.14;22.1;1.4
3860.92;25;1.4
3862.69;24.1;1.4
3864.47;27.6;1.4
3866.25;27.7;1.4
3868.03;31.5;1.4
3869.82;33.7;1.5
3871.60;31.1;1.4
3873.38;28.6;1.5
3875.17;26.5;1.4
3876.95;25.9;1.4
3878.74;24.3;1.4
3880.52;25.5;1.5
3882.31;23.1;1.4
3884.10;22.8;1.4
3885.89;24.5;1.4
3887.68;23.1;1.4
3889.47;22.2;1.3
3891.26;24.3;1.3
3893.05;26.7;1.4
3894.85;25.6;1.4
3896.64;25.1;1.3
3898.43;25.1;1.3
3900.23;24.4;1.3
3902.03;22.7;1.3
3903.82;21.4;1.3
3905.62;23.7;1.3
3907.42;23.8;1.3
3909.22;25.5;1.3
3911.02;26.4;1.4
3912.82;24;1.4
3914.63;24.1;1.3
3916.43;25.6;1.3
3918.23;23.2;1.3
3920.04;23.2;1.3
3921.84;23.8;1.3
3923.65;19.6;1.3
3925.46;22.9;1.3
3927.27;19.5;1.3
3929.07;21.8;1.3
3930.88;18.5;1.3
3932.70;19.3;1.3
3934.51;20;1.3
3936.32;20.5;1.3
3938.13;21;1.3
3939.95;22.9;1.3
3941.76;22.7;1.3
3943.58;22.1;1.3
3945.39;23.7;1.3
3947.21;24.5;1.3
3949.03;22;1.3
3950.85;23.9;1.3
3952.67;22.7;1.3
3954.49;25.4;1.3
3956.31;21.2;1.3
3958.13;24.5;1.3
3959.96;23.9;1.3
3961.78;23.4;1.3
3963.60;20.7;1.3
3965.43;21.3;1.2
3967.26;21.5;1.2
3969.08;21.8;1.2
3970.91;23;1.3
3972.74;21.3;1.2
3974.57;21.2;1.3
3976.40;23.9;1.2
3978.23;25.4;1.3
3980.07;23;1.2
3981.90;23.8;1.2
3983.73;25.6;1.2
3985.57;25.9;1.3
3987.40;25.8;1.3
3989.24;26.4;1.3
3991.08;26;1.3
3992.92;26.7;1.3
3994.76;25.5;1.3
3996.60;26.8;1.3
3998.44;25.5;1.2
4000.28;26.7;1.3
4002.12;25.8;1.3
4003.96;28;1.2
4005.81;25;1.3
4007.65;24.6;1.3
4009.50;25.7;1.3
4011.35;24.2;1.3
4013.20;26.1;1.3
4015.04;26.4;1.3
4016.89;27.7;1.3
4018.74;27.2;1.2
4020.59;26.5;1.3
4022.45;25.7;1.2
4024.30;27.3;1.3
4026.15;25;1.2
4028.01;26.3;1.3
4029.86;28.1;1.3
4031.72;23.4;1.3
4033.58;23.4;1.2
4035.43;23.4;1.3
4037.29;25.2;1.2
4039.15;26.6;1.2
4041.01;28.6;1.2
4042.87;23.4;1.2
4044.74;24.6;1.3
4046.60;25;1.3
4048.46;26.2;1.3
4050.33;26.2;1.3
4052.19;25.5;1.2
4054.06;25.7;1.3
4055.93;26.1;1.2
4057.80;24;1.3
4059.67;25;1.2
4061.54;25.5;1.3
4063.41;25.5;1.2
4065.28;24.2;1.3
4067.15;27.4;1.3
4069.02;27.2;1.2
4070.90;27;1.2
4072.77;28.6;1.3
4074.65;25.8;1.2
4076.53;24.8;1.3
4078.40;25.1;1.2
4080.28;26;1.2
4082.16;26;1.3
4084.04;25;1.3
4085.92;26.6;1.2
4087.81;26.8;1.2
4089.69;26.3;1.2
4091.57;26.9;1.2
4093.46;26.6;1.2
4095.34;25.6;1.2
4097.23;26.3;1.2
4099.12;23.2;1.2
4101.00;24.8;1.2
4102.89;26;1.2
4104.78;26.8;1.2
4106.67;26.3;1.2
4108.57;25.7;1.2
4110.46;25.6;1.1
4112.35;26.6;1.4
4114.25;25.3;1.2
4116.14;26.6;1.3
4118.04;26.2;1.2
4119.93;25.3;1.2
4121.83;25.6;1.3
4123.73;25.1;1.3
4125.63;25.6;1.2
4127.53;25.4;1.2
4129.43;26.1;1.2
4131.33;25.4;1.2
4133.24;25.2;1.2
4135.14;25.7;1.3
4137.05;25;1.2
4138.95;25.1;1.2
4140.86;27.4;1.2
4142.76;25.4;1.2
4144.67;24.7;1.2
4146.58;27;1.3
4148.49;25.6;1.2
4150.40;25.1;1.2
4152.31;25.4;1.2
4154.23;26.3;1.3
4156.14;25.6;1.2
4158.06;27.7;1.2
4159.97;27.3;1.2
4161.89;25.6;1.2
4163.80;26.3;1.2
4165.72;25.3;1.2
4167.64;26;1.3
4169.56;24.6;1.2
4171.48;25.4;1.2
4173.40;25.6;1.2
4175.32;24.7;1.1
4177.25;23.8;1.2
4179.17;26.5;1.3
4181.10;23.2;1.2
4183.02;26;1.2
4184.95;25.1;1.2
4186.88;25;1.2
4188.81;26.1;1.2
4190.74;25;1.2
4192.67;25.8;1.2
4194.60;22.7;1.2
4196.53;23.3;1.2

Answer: 1.16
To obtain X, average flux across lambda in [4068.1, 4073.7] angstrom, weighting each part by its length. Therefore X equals 27.6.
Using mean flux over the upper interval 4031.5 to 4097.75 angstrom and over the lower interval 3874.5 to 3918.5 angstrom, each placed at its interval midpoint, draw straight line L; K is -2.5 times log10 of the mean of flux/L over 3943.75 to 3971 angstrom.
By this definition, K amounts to 0.09 mag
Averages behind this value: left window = 24.4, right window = 25.7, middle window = 22.9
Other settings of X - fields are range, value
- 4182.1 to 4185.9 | 25.5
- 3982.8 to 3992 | 25.9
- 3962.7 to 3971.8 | 21.7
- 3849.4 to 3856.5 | 23.4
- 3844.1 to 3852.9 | 23.1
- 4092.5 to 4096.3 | 26.1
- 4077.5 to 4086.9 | 25.7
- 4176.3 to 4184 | 24.9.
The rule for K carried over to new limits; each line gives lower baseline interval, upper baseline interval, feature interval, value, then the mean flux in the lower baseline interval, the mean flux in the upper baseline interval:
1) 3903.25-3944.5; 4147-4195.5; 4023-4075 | -0.08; 22.4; 25.4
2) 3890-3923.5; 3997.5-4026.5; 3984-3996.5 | -0.01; 24.2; 26.1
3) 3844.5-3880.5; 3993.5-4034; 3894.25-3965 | 0.13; 25.6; 26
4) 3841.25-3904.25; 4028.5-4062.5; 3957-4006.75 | 0.03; 24.8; 25.3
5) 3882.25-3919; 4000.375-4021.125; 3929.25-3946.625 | 0.17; 24.2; 26.1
